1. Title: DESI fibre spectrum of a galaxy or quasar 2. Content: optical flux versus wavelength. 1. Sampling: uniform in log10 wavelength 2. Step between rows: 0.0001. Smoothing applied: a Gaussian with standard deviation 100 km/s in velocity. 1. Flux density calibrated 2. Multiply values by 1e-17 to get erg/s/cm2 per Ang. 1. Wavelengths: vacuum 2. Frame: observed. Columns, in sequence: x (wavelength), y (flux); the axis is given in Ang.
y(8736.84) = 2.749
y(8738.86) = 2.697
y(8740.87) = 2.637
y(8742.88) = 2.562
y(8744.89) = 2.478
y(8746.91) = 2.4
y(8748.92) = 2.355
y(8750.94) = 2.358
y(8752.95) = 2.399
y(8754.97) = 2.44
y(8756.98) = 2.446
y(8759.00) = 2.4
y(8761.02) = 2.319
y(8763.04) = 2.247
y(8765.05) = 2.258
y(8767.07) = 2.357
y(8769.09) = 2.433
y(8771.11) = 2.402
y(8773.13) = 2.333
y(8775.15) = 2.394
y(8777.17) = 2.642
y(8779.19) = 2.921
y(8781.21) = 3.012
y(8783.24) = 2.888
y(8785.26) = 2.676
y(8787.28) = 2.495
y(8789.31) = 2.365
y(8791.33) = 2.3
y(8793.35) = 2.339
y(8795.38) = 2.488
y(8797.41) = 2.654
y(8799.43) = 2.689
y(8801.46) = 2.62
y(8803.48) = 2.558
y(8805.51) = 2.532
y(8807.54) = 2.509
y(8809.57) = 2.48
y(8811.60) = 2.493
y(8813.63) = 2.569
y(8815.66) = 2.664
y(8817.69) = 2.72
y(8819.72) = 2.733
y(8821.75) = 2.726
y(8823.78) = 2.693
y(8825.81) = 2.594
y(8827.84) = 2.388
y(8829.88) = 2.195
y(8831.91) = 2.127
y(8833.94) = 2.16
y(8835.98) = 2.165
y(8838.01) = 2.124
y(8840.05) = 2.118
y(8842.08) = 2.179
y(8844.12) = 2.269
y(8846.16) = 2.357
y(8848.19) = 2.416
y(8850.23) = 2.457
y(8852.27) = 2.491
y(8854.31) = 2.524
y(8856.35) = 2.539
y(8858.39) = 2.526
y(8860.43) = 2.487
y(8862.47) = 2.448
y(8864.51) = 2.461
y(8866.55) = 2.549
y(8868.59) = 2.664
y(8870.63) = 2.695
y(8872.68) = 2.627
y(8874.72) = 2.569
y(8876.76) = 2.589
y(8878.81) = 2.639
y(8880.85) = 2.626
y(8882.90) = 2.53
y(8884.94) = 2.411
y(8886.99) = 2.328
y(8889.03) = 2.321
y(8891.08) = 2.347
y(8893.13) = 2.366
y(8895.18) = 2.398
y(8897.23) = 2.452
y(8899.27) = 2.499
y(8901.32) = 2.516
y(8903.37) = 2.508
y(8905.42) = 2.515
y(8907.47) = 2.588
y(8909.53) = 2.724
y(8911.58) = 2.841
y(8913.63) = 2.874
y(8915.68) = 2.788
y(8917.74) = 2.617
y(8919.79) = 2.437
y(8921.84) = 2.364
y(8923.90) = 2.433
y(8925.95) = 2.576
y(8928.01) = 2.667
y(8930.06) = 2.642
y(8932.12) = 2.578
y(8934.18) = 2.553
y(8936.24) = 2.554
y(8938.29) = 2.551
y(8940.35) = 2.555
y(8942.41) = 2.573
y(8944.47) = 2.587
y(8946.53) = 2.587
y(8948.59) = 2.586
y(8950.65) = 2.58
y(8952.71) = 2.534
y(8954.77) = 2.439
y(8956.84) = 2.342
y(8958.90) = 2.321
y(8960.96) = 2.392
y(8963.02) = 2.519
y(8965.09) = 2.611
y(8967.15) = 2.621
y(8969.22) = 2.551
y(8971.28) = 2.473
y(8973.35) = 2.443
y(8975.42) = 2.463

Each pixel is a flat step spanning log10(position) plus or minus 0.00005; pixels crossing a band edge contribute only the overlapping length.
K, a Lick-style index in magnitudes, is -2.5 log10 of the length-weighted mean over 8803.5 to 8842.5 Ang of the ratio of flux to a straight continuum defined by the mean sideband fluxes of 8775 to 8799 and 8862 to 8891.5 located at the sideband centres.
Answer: 0.06 mag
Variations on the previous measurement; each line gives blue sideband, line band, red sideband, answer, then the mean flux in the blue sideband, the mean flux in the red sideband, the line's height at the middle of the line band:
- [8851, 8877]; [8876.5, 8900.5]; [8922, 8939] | 0.04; 2.55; 2.56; 2.55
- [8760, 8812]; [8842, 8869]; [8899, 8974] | 0.03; 2.52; 2.56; 2.53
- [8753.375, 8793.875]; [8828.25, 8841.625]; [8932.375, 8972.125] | 0.16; 2.48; 2.52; 2.5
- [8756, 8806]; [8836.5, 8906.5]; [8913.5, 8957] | 0.04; 2.51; 2.56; 2.54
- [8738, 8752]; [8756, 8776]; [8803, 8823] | 0.08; 2.5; 2.6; 2.53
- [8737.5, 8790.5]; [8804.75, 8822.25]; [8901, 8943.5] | -0.03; 2.5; 2.59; 2.53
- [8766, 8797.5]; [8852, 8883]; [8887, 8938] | -0.01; 2.54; 2.54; 2.54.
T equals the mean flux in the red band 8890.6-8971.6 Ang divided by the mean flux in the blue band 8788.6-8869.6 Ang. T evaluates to 1.03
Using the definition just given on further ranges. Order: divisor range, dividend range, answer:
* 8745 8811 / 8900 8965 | 1.03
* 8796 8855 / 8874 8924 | 1.03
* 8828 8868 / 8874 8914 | 1.07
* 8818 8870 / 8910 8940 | 1.08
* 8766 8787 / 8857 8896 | 0.96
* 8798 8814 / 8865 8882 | 1.02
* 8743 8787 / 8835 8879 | 0.98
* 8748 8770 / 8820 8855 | 1.00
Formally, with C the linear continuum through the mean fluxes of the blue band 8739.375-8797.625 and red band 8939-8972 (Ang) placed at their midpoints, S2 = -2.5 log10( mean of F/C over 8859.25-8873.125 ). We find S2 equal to -0.02 mag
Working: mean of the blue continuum 2.48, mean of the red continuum 2.52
